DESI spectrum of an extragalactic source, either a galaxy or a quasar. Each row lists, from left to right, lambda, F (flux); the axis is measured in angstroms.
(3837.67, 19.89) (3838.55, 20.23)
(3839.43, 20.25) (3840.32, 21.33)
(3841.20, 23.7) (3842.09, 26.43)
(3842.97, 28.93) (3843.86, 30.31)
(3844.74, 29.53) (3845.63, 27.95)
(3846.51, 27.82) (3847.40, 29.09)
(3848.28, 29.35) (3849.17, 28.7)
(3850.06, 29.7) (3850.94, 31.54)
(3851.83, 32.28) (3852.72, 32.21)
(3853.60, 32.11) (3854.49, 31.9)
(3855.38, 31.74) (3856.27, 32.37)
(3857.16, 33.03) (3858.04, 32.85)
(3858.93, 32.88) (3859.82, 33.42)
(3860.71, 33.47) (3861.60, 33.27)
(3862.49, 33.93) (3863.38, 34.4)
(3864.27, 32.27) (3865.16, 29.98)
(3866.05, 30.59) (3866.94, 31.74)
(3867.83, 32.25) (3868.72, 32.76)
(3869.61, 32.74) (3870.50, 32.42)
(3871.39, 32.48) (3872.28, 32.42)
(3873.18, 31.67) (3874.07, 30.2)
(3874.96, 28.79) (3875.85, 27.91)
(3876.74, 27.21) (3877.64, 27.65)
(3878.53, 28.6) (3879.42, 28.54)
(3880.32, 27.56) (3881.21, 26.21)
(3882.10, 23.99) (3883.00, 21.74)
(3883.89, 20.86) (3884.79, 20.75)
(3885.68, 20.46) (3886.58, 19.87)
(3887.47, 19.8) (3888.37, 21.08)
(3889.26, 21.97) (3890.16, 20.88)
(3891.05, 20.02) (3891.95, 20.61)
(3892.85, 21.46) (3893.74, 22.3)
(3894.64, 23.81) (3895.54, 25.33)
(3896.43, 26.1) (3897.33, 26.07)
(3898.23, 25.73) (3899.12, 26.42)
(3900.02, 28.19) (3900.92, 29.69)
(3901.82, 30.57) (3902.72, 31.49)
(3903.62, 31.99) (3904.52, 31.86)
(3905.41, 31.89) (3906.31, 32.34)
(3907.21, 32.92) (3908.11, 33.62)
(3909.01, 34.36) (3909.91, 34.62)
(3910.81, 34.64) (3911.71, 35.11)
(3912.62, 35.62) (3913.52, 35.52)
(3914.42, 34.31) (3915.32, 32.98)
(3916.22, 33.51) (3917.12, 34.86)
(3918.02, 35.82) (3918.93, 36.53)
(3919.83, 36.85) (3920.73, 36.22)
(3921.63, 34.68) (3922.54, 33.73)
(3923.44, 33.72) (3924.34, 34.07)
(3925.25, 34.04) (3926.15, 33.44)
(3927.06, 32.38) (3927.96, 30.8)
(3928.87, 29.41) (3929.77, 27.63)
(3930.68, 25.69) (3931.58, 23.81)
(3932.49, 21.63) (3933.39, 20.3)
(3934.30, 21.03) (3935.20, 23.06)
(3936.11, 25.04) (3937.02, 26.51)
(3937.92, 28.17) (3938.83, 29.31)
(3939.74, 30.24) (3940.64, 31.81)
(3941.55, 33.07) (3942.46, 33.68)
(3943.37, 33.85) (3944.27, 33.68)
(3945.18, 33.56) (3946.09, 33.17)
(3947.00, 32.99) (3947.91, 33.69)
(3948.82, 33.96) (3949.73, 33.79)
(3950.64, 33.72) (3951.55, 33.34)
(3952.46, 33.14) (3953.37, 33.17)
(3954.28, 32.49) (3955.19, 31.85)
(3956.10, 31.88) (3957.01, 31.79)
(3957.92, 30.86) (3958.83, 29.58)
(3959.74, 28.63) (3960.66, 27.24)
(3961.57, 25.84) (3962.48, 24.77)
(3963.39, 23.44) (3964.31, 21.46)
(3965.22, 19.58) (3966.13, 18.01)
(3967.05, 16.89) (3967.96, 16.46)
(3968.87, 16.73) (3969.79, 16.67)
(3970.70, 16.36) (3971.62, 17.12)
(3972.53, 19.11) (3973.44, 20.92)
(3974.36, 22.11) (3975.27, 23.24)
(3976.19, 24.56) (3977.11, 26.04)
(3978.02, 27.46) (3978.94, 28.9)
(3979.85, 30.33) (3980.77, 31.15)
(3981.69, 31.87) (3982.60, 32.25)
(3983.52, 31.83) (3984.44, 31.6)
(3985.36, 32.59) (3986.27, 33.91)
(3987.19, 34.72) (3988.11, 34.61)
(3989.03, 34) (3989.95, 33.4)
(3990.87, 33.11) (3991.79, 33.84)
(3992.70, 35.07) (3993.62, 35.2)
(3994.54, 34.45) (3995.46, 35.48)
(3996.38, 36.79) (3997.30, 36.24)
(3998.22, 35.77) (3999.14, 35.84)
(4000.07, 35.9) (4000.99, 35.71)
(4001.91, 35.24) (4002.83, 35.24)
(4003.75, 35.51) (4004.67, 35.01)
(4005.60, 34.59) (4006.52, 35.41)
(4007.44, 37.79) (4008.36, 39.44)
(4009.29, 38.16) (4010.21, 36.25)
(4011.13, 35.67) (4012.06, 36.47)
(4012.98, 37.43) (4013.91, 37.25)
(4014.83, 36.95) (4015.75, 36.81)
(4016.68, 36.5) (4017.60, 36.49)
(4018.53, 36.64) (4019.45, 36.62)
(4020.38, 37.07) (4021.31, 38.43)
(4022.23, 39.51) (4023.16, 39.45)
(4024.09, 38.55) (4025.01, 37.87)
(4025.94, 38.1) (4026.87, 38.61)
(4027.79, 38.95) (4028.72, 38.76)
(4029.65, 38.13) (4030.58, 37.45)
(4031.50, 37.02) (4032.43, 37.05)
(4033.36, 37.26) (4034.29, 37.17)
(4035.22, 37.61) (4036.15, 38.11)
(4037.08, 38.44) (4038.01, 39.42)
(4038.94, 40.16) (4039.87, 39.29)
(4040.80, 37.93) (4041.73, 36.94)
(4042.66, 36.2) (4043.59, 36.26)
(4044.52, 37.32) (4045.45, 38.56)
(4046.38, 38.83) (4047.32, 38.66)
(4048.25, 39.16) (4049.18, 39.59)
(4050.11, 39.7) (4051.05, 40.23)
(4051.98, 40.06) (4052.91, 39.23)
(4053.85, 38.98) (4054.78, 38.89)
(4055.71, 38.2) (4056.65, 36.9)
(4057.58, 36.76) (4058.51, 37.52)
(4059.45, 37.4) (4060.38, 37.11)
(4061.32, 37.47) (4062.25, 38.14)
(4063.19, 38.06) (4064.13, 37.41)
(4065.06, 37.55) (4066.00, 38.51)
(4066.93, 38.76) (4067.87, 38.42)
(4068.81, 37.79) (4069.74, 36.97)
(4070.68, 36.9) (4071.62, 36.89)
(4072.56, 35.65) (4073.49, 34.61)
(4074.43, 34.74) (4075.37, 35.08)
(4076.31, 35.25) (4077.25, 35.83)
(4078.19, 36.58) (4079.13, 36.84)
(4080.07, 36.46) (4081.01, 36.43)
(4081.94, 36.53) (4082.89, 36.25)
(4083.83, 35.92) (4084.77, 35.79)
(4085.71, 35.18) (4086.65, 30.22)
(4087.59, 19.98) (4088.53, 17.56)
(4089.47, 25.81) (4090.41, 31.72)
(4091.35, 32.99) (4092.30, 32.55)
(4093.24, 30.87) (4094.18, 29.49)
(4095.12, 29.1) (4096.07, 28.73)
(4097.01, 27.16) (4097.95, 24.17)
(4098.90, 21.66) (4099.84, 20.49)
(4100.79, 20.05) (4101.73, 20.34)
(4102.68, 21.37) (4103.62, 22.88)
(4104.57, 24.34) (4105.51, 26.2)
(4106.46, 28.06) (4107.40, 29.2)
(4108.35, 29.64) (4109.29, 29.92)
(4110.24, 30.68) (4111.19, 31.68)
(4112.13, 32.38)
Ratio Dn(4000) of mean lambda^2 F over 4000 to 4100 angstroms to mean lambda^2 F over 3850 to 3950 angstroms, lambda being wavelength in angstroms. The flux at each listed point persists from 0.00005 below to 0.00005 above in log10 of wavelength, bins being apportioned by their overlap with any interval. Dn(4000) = 1.30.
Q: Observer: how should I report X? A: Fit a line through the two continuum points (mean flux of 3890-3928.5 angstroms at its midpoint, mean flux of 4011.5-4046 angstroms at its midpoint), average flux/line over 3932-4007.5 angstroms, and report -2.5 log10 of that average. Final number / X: 0.17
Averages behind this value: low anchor 31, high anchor 37.7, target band 29.6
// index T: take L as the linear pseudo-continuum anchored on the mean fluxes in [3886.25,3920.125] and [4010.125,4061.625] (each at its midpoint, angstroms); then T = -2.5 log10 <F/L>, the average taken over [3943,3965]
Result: 0.06 mag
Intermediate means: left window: 29.2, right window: 37.9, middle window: 30.8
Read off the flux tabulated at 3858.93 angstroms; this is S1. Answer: 32.88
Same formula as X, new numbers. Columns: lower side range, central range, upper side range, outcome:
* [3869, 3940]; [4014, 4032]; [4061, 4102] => -0.20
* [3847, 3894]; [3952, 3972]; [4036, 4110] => 0.24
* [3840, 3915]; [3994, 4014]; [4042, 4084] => -0.04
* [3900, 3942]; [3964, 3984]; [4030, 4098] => 0.38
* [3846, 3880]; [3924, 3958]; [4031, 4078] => 0.12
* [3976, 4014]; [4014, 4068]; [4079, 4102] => -0.20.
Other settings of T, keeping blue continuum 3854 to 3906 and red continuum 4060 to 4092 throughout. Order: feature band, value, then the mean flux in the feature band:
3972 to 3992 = 0.076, 29.5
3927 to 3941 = 0.134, 26.5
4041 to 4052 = -0.137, 38.4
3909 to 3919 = -0.185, 34.8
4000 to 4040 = -0.137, 37.4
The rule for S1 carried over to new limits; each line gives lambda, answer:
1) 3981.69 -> 31.87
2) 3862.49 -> 33.93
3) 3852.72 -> 32.21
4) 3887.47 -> 19.8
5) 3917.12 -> 34.86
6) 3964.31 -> 21.46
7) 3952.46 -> 33.14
